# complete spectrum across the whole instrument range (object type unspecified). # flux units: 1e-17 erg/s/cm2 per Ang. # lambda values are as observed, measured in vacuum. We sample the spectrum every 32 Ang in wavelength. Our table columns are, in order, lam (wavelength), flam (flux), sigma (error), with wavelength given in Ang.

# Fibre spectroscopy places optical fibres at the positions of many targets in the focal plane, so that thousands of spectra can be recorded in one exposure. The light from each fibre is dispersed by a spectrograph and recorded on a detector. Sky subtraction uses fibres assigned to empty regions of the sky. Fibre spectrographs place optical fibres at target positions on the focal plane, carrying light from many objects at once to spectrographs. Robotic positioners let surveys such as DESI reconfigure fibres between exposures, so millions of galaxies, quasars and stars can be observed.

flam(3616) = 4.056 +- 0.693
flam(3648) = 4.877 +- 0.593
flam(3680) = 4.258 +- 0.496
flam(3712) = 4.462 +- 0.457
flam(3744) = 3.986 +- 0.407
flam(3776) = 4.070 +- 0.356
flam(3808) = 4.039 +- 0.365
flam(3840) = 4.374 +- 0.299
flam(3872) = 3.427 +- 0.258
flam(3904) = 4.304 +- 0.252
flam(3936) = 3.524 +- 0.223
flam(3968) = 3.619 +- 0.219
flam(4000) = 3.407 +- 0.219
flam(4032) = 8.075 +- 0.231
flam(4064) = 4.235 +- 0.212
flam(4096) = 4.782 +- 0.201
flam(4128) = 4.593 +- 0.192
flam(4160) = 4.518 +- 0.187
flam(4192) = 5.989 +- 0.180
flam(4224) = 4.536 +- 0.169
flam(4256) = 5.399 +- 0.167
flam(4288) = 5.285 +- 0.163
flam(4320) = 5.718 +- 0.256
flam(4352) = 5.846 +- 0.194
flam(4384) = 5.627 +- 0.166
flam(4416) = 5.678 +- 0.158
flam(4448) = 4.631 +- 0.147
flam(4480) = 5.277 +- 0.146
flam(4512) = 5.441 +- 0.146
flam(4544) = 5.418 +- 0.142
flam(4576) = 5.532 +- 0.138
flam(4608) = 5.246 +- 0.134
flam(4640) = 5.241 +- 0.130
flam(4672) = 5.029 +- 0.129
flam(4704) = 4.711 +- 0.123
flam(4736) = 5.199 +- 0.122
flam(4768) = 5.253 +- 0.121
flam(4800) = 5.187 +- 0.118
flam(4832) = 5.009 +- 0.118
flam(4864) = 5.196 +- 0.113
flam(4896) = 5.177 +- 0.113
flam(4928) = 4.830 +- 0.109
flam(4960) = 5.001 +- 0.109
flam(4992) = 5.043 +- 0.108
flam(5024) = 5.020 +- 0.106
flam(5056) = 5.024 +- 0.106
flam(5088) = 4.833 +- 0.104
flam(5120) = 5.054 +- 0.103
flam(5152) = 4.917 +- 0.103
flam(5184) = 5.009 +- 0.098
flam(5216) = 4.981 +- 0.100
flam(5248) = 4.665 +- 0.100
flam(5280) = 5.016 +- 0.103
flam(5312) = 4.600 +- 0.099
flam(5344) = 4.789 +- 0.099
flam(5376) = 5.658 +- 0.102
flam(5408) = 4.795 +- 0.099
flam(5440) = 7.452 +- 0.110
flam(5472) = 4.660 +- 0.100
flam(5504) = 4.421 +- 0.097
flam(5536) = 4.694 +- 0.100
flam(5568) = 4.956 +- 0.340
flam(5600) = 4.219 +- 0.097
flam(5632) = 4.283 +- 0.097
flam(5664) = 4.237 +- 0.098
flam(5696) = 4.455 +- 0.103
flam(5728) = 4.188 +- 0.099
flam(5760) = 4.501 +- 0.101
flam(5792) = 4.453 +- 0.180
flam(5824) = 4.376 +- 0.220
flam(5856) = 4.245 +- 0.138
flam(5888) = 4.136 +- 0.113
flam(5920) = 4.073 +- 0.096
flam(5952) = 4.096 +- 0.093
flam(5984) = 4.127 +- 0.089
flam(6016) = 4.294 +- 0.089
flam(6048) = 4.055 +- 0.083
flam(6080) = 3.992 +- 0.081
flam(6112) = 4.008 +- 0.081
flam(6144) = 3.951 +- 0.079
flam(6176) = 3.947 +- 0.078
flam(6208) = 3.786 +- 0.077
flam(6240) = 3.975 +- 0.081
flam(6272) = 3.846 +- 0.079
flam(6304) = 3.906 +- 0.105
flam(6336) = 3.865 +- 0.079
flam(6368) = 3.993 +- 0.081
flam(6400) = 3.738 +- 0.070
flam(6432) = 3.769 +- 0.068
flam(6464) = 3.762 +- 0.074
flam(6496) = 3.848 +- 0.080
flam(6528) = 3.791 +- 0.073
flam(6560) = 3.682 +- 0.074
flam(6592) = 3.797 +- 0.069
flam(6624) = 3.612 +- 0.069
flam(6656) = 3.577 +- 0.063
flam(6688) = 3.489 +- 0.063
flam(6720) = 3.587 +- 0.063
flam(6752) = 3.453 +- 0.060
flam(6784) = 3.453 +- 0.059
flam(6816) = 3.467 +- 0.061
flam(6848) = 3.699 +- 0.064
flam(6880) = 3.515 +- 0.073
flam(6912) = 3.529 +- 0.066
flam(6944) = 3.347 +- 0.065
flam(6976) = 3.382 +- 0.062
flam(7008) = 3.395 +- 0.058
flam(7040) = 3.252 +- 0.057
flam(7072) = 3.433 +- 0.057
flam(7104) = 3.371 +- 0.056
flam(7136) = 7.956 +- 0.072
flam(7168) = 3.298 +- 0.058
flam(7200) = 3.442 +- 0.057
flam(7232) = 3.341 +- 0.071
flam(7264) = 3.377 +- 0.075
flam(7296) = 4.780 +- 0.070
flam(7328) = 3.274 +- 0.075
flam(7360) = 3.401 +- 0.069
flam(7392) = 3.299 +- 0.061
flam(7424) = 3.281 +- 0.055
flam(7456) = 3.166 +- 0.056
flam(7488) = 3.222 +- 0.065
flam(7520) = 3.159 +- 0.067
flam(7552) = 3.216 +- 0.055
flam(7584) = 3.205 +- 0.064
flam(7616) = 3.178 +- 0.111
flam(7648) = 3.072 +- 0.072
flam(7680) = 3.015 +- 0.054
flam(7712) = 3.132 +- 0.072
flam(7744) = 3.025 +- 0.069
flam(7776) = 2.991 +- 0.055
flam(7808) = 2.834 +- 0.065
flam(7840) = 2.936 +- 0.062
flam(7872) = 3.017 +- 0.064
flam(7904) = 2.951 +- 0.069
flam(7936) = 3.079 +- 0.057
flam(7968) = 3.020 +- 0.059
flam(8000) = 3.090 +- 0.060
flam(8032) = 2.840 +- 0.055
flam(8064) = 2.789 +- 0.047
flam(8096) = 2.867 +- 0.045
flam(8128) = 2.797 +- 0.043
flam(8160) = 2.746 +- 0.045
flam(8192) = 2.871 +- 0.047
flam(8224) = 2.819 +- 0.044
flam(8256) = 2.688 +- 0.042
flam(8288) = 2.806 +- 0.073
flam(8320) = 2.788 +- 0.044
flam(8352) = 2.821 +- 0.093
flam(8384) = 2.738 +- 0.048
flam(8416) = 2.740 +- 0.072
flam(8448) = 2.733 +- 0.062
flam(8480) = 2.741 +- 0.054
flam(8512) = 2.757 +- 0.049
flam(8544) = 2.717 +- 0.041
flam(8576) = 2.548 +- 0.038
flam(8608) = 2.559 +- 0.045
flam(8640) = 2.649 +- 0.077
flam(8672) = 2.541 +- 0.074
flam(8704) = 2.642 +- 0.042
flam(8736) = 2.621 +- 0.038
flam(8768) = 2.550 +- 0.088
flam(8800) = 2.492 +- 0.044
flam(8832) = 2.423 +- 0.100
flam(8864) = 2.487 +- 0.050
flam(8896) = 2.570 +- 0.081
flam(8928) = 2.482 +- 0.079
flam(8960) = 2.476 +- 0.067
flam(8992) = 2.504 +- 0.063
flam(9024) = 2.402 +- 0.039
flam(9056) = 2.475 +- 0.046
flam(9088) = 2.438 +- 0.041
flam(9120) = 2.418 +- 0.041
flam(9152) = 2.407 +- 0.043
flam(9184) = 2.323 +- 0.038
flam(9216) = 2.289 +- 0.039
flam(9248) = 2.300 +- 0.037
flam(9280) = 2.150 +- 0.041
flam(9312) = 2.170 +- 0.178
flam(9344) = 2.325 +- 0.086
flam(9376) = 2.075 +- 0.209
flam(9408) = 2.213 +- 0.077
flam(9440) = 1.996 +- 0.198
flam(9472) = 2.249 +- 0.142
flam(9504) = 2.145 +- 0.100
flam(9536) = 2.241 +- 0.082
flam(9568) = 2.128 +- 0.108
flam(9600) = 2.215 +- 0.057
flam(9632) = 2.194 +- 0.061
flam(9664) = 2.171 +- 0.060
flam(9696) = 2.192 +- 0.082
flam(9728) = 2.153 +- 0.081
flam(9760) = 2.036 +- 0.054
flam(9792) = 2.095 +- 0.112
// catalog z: 0.085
